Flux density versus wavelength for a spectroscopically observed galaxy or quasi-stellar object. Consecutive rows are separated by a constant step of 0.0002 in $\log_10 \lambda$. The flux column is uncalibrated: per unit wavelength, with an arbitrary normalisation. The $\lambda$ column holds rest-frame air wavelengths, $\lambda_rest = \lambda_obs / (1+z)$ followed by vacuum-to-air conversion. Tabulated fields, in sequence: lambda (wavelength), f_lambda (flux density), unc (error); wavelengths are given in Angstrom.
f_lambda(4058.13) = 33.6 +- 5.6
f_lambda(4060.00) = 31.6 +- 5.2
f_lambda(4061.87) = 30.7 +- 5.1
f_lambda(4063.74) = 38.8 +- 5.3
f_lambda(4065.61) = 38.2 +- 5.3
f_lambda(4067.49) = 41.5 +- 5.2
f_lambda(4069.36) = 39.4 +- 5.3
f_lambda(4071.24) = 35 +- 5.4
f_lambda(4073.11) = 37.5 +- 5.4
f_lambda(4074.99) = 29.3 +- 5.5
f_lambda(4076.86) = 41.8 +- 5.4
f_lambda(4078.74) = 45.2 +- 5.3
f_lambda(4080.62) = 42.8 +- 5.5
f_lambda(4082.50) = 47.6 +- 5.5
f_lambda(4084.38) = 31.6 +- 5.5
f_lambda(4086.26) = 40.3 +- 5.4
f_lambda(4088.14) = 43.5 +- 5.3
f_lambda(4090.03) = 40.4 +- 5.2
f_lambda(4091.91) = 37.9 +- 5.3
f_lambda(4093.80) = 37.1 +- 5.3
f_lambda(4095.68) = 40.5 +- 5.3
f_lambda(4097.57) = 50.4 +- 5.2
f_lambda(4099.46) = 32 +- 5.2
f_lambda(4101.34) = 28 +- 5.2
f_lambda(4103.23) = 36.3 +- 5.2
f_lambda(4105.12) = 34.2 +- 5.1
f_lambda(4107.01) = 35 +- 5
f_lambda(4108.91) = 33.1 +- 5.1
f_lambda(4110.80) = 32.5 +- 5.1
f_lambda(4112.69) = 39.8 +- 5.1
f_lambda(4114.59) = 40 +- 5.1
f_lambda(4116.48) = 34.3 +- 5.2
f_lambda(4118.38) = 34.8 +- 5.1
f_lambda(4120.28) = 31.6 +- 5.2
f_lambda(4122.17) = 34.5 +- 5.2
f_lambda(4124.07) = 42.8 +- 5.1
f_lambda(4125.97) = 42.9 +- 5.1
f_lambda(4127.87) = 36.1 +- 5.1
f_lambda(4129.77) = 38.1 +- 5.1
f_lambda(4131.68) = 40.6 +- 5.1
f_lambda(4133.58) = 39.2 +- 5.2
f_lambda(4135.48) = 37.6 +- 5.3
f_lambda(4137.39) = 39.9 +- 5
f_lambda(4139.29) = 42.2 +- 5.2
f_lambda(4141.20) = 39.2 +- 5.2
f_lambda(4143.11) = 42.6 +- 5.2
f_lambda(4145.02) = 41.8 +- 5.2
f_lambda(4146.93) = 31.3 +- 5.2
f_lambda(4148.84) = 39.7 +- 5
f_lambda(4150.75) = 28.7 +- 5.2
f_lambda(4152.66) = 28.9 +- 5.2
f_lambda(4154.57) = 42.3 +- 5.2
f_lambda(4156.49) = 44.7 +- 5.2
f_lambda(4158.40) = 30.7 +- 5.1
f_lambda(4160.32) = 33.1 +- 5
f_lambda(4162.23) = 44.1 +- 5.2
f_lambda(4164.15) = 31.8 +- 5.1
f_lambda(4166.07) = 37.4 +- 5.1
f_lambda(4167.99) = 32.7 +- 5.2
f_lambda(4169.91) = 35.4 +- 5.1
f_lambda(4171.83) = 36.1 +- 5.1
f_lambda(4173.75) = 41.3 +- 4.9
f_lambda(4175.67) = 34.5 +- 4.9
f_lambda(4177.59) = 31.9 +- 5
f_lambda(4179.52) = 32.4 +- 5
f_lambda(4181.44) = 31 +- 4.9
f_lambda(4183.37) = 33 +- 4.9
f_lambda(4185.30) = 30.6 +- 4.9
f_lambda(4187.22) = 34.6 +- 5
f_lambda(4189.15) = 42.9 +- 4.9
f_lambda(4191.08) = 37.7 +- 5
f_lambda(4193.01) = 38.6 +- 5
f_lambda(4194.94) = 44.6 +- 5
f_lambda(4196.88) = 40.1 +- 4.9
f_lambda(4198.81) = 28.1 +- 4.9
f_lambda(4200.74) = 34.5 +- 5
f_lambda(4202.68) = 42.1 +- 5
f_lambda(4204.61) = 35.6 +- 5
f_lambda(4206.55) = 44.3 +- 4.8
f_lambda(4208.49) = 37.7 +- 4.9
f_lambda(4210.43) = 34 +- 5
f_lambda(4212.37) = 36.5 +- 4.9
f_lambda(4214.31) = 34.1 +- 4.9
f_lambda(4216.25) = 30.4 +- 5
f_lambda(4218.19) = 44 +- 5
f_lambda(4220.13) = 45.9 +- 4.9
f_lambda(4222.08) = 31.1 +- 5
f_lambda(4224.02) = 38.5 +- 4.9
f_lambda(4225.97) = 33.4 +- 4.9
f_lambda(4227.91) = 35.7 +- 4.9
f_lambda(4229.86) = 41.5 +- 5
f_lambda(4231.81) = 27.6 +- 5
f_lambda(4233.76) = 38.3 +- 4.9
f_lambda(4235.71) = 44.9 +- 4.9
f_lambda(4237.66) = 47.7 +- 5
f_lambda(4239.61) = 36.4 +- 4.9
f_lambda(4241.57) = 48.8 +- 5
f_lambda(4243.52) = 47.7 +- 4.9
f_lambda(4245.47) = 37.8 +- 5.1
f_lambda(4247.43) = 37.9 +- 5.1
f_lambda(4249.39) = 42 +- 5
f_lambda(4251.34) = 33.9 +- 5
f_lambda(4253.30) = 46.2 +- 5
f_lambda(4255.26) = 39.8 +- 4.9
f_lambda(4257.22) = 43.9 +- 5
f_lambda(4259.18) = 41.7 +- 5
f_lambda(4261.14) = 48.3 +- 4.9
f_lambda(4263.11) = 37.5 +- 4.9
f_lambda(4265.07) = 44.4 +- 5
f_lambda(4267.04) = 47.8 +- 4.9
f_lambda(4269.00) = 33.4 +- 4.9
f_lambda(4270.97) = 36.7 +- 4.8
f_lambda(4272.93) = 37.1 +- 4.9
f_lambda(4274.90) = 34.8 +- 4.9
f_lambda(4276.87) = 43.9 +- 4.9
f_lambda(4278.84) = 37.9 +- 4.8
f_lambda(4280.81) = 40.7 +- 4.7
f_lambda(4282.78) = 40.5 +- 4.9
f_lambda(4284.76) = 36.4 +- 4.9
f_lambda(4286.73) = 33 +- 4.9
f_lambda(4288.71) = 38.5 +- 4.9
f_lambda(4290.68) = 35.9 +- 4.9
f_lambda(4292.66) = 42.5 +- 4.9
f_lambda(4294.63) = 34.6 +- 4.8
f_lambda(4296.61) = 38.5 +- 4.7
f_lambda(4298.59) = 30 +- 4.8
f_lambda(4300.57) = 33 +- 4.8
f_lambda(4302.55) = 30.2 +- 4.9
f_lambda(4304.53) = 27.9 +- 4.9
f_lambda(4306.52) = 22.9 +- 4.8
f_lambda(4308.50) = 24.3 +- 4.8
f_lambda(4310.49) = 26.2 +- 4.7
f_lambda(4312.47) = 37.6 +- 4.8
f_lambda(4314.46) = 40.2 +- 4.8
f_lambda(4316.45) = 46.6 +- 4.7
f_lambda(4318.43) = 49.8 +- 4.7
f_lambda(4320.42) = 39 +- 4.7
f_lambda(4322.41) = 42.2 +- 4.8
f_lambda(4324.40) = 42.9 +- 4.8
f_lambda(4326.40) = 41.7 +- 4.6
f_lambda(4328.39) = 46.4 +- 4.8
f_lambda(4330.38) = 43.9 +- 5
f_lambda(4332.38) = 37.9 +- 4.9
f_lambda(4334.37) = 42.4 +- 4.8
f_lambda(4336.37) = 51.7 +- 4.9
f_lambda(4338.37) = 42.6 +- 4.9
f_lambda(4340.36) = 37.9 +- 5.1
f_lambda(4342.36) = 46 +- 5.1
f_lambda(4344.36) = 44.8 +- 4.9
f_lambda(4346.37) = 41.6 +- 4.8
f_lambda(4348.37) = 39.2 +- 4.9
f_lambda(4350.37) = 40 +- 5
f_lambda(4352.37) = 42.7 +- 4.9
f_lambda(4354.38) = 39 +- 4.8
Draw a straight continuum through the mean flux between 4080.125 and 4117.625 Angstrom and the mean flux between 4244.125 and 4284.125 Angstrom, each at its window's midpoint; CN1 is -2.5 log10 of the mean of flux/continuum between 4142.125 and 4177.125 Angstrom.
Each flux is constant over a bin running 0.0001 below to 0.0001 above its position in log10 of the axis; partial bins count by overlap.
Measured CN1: 0.066 mag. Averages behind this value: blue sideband 37.8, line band 36.4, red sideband 40.3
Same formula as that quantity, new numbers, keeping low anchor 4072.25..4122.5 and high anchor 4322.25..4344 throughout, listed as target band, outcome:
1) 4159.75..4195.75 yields 0.101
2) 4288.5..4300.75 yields 0.170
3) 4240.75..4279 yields 0.010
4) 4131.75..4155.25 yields 0.023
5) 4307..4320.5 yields 0.159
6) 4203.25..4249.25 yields 0.053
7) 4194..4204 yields 0.062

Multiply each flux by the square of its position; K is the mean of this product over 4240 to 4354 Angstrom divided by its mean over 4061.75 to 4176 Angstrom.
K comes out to 1.14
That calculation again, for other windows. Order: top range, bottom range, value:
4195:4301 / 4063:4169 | 1.09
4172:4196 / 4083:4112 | 1.02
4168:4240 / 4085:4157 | 1.02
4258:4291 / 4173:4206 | 1.13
